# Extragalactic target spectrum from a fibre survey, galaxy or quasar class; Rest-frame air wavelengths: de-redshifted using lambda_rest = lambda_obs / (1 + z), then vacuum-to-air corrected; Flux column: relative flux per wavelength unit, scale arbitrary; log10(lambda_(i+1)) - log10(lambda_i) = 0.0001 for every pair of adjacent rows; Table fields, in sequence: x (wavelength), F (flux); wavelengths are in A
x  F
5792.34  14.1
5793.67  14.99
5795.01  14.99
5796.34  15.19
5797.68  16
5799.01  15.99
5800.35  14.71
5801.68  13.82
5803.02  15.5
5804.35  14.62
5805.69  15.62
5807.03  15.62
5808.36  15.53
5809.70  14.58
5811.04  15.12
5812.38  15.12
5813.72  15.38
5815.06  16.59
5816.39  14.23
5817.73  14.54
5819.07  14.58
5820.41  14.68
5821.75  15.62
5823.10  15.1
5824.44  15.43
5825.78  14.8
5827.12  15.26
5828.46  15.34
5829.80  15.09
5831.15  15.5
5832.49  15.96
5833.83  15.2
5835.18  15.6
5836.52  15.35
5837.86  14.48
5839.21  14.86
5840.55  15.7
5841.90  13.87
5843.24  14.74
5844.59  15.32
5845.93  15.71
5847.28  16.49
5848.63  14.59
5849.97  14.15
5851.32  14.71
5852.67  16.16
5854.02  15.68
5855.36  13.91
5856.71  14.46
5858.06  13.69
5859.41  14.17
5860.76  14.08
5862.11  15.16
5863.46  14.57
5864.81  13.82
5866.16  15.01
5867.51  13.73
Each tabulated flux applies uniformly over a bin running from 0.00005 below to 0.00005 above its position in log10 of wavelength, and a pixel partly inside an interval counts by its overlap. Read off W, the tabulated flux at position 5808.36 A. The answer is 15.53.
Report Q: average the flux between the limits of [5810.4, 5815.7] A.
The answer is 15.5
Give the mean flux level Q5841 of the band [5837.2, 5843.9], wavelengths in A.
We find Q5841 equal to 14.7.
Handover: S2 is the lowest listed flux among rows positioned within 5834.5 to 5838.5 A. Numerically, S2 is 14.48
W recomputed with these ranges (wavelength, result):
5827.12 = 15.26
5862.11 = 15.16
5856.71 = 14.46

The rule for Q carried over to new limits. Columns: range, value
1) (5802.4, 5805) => 15.1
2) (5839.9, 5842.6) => 14.8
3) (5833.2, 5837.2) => 15.4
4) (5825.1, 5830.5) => 15.1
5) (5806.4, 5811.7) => 15.2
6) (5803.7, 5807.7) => 15.3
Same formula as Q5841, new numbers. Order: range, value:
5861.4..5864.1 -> 14.9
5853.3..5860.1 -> 14.4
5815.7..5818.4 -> 14.5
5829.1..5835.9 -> 15.5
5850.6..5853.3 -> 15.4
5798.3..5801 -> 15.4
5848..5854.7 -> 15.1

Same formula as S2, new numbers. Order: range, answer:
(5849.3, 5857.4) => 13.91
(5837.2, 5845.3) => 13.87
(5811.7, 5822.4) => 14.23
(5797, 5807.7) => 13.82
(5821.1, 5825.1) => 15.1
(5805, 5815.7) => 14.58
